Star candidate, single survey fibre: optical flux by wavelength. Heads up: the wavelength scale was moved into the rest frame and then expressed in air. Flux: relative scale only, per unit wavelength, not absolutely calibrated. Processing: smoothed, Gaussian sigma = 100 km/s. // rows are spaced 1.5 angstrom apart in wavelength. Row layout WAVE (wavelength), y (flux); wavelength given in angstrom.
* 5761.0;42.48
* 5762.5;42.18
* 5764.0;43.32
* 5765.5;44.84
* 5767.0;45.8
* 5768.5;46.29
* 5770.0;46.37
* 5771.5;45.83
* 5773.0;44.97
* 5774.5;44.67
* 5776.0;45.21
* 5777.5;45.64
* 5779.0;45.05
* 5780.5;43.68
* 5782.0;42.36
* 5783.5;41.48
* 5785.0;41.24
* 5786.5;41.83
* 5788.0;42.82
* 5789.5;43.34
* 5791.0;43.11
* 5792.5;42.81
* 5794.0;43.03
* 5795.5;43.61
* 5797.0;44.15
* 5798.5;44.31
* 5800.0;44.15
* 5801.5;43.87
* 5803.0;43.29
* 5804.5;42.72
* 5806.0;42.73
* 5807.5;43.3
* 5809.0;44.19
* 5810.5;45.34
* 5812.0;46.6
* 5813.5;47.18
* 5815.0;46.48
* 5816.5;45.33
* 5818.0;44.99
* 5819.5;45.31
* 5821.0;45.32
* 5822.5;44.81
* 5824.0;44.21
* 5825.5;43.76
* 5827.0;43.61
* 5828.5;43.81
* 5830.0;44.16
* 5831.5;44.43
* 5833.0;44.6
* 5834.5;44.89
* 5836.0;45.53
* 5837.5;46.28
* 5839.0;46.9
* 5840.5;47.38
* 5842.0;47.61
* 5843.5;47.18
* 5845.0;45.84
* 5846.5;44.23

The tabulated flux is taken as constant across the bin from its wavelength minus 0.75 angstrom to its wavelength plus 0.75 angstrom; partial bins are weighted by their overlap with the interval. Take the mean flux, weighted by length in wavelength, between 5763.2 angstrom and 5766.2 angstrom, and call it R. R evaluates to 44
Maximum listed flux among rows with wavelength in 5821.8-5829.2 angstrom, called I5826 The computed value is 44.81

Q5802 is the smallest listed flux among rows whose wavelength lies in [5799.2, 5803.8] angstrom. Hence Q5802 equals 43.29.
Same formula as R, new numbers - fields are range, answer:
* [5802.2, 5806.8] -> 42.9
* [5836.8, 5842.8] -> 47.1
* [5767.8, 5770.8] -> 46.3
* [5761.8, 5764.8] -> 42.8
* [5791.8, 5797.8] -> 43.4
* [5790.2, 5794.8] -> 43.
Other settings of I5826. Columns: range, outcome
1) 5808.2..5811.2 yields 45.34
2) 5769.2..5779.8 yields 46.37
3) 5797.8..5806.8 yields 44.31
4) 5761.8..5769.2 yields 46.29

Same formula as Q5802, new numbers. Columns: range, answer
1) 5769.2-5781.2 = 43.68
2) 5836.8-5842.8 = 46.28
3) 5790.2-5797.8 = 42.81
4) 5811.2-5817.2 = 45.33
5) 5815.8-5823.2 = 44.81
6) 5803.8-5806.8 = 42.72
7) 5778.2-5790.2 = 41.24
